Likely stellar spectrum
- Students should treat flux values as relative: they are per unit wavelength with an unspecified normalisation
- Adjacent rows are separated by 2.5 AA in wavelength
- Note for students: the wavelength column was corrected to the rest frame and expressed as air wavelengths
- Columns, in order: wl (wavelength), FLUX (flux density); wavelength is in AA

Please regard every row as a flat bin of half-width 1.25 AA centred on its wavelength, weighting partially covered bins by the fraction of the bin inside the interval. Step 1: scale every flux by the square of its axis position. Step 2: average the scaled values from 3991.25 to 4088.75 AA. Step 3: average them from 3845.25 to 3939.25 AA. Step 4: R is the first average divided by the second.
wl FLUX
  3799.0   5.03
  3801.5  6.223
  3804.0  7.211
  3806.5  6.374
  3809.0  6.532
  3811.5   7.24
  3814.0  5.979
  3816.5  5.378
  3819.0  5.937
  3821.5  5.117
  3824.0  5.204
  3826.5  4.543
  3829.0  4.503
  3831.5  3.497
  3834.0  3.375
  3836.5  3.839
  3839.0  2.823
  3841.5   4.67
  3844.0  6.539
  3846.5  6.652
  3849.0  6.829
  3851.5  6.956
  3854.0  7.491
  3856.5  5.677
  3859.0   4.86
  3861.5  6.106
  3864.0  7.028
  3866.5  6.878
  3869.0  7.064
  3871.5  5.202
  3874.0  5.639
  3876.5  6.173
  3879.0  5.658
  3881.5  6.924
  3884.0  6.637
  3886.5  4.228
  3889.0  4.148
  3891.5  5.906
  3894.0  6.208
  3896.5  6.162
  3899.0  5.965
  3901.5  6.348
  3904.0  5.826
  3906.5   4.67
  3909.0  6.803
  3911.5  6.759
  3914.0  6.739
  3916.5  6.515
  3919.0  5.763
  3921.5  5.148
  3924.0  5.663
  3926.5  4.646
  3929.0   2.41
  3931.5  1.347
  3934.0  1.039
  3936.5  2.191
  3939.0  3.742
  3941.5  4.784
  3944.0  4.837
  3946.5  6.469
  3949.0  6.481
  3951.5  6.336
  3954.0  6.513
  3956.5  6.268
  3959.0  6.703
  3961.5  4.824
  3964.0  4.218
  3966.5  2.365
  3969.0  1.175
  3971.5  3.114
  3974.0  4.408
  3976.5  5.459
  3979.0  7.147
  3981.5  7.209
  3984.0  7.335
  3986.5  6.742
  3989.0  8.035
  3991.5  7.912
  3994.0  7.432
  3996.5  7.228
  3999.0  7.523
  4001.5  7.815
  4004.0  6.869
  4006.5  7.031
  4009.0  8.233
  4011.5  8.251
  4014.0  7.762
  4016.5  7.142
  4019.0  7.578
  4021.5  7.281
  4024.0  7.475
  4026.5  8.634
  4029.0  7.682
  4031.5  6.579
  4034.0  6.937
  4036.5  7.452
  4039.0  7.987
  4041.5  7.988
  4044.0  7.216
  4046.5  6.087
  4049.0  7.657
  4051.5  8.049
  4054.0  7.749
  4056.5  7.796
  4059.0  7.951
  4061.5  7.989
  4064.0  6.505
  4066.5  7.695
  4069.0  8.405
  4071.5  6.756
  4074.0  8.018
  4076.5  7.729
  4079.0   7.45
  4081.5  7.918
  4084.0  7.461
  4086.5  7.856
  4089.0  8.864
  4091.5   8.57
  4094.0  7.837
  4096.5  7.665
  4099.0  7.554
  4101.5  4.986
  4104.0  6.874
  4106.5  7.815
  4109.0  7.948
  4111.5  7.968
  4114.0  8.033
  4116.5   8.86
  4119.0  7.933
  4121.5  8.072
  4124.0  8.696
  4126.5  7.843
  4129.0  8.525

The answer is 1.5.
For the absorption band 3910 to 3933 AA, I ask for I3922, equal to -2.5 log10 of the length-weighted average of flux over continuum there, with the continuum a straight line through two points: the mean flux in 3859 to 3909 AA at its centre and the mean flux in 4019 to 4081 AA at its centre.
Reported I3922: 0.252 mag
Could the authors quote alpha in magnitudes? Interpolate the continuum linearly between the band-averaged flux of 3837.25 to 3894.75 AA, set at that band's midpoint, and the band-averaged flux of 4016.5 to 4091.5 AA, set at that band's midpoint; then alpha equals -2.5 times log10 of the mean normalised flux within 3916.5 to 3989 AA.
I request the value 0.346 mag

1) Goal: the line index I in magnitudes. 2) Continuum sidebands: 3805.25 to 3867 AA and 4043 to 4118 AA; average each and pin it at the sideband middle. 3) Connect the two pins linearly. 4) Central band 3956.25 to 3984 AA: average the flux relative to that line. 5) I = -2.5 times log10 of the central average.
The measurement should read 0.35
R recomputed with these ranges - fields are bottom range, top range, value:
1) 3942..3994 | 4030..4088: 1.38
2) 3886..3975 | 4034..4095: 1.68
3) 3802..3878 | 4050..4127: 1.54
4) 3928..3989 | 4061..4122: 1.71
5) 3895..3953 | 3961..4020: 1.30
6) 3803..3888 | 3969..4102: 1.41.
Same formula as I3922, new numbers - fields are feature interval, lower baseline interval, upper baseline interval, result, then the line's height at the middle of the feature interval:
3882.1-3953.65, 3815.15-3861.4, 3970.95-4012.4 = 0.18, 6.14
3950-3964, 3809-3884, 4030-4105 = 0.11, 6.6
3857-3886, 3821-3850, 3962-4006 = -0.21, 5.07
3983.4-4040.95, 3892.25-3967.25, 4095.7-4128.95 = -0.19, 6.32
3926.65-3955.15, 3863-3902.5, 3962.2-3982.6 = 0.16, 4.95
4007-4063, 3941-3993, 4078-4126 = -0.13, 6.74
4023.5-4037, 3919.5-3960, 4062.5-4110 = -0.16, 6.46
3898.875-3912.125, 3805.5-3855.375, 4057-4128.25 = 0.02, 6.13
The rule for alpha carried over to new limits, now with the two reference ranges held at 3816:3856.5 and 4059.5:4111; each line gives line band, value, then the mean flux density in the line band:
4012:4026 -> -0.087 mag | 7.55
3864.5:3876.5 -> -0.129 mag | 6.25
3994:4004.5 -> -0.095 mag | 7.4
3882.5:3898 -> 0.031 mag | 5.58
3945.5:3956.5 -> -0.019 mag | 6.43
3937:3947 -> 0.322 mag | 4.64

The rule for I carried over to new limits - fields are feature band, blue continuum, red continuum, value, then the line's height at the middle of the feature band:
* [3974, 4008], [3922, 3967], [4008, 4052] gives -0.15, 6.17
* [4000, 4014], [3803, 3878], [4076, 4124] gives -0.09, 7.04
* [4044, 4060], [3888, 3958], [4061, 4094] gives -0.02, 7.36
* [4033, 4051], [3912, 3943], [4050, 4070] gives -0.01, 7.28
